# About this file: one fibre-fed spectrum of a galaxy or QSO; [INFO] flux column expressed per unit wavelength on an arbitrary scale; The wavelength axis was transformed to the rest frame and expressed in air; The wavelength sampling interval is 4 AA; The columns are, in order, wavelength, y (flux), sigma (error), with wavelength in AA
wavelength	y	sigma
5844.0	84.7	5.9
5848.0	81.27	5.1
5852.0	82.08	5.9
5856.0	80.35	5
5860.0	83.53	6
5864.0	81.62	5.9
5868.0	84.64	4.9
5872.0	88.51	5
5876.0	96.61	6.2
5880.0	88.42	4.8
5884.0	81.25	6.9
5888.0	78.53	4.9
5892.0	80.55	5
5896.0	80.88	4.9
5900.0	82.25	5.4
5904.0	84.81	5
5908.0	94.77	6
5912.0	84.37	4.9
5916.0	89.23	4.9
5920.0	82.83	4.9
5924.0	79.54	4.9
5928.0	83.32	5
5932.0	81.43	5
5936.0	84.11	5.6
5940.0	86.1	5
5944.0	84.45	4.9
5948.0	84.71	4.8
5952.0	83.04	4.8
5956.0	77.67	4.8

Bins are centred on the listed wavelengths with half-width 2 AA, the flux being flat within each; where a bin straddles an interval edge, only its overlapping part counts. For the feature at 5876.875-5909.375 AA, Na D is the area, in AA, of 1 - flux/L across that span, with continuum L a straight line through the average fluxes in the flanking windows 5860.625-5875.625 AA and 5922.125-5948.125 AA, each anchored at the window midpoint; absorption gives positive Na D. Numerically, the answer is 0.33 AA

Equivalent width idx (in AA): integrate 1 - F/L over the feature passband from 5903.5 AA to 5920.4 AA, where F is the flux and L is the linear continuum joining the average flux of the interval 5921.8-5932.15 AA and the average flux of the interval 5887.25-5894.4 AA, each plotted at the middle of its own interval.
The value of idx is -1.48 AA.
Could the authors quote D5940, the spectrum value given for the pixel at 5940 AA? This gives 86.1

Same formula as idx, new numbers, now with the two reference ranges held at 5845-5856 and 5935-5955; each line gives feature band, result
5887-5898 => 0.4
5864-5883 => -1.4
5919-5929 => 0.2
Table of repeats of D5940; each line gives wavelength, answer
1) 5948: 84.71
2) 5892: 80.55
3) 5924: 79.54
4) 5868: 84.64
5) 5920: 82.83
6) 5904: 84.81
